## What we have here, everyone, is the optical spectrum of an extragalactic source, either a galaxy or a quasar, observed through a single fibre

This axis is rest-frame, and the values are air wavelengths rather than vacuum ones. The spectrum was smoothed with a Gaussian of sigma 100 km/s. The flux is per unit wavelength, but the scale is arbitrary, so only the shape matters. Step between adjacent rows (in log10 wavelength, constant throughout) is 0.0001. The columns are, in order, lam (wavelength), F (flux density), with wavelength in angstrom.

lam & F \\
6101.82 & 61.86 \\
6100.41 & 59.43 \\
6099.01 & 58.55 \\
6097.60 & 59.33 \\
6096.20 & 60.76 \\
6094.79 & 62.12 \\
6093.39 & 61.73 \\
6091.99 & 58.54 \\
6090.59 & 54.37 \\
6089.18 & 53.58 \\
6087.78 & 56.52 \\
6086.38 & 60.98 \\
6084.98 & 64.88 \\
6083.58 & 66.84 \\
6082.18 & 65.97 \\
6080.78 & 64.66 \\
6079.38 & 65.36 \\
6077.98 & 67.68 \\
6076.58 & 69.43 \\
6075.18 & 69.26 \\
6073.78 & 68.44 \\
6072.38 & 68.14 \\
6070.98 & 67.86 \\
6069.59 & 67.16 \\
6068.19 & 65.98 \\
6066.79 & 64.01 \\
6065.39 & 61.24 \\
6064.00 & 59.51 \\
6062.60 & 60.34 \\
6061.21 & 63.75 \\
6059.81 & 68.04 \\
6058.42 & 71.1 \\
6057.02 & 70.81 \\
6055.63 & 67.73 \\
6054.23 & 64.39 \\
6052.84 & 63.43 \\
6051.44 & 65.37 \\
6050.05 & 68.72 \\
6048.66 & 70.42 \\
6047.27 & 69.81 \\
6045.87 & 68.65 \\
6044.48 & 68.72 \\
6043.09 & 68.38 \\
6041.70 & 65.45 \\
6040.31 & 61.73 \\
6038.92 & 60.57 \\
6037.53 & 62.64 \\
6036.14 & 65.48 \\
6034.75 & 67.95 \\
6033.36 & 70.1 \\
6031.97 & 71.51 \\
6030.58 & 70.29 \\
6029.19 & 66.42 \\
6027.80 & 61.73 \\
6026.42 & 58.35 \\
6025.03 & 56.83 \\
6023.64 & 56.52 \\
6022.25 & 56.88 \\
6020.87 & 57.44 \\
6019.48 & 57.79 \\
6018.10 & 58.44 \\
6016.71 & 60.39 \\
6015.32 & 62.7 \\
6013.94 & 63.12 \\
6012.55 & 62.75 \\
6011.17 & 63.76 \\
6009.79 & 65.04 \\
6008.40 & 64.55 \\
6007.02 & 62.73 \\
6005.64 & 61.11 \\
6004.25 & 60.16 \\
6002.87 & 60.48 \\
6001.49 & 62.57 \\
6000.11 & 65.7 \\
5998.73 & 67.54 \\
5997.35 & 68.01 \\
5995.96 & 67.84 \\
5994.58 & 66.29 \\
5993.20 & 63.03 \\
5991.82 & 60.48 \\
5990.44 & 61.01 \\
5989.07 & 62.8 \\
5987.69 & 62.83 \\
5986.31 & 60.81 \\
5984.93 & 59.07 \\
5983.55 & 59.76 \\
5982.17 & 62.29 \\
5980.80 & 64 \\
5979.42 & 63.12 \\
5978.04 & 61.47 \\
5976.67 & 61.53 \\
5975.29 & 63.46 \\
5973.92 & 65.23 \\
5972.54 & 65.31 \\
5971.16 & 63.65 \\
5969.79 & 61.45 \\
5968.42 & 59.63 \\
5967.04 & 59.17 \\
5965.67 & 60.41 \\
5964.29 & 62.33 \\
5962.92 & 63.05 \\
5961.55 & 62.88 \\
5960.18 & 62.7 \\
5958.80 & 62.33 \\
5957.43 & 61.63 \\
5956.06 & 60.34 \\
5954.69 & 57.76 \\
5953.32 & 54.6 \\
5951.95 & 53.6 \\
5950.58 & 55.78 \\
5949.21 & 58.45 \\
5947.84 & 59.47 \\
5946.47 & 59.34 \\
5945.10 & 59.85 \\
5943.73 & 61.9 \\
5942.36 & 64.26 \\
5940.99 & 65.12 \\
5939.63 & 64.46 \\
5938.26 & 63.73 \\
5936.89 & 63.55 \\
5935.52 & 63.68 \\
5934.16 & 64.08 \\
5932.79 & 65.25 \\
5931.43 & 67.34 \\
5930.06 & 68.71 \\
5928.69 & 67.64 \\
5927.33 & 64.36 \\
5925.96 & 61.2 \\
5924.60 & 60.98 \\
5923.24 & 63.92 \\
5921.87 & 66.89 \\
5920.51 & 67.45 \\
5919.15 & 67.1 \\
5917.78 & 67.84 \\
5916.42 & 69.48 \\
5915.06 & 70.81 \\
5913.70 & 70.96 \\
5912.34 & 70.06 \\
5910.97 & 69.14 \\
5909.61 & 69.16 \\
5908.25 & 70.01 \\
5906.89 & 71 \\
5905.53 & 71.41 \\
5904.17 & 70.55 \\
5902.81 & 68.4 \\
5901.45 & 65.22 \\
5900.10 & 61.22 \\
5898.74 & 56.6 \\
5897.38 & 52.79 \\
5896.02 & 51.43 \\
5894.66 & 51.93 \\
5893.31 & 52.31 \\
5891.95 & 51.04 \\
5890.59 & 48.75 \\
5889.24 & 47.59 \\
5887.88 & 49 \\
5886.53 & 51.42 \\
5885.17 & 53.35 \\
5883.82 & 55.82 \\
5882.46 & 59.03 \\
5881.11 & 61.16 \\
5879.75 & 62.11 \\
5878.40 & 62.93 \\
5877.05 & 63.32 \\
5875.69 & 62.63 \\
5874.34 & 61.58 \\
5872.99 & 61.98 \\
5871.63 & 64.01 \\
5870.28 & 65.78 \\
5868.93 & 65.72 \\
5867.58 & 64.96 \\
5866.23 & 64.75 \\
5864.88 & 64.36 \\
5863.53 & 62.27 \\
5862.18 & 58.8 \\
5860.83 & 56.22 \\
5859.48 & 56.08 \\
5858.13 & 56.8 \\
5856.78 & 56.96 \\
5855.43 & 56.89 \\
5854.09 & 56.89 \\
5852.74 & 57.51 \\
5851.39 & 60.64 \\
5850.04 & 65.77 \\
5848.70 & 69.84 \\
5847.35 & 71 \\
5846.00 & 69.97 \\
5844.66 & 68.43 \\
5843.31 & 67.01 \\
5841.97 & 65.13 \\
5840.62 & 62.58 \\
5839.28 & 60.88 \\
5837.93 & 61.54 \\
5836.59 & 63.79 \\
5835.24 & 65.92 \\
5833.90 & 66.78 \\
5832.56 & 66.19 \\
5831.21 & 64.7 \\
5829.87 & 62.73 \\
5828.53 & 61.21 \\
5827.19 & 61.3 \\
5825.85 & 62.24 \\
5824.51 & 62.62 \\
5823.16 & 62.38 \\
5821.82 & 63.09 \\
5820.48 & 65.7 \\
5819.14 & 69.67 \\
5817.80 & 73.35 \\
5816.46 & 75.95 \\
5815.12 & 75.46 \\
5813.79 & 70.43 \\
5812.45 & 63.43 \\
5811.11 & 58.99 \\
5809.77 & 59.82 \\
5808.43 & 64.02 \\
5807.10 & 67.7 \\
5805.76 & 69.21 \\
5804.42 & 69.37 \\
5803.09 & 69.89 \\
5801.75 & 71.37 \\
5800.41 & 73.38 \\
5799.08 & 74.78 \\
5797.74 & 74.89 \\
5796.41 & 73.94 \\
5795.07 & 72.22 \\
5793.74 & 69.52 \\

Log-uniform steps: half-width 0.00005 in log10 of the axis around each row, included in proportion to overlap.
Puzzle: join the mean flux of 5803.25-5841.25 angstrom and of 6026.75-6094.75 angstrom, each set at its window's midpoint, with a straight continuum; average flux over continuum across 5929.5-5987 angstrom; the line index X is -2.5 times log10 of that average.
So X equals 0.06 mag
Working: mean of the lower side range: 65.5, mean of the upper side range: 65.3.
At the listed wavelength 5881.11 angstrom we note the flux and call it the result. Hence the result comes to 61.16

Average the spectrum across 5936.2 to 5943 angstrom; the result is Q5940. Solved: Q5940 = 64.2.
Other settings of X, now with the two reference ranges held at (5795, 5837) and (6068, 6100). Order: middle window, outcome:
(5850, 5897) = 0.14 mag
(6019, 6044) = 0.02 mag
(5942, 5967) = 0.09 mag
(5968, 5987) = 0.05 mag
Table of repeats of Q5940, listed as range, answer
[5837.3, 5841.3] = 61.6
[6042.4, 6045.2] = 68.6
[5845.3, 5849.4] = 70.3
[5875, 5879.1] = 63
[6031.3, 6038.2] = 67.5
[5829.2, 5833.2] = 64.5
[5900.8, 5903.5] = 66.8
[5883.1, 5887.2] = 53.5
